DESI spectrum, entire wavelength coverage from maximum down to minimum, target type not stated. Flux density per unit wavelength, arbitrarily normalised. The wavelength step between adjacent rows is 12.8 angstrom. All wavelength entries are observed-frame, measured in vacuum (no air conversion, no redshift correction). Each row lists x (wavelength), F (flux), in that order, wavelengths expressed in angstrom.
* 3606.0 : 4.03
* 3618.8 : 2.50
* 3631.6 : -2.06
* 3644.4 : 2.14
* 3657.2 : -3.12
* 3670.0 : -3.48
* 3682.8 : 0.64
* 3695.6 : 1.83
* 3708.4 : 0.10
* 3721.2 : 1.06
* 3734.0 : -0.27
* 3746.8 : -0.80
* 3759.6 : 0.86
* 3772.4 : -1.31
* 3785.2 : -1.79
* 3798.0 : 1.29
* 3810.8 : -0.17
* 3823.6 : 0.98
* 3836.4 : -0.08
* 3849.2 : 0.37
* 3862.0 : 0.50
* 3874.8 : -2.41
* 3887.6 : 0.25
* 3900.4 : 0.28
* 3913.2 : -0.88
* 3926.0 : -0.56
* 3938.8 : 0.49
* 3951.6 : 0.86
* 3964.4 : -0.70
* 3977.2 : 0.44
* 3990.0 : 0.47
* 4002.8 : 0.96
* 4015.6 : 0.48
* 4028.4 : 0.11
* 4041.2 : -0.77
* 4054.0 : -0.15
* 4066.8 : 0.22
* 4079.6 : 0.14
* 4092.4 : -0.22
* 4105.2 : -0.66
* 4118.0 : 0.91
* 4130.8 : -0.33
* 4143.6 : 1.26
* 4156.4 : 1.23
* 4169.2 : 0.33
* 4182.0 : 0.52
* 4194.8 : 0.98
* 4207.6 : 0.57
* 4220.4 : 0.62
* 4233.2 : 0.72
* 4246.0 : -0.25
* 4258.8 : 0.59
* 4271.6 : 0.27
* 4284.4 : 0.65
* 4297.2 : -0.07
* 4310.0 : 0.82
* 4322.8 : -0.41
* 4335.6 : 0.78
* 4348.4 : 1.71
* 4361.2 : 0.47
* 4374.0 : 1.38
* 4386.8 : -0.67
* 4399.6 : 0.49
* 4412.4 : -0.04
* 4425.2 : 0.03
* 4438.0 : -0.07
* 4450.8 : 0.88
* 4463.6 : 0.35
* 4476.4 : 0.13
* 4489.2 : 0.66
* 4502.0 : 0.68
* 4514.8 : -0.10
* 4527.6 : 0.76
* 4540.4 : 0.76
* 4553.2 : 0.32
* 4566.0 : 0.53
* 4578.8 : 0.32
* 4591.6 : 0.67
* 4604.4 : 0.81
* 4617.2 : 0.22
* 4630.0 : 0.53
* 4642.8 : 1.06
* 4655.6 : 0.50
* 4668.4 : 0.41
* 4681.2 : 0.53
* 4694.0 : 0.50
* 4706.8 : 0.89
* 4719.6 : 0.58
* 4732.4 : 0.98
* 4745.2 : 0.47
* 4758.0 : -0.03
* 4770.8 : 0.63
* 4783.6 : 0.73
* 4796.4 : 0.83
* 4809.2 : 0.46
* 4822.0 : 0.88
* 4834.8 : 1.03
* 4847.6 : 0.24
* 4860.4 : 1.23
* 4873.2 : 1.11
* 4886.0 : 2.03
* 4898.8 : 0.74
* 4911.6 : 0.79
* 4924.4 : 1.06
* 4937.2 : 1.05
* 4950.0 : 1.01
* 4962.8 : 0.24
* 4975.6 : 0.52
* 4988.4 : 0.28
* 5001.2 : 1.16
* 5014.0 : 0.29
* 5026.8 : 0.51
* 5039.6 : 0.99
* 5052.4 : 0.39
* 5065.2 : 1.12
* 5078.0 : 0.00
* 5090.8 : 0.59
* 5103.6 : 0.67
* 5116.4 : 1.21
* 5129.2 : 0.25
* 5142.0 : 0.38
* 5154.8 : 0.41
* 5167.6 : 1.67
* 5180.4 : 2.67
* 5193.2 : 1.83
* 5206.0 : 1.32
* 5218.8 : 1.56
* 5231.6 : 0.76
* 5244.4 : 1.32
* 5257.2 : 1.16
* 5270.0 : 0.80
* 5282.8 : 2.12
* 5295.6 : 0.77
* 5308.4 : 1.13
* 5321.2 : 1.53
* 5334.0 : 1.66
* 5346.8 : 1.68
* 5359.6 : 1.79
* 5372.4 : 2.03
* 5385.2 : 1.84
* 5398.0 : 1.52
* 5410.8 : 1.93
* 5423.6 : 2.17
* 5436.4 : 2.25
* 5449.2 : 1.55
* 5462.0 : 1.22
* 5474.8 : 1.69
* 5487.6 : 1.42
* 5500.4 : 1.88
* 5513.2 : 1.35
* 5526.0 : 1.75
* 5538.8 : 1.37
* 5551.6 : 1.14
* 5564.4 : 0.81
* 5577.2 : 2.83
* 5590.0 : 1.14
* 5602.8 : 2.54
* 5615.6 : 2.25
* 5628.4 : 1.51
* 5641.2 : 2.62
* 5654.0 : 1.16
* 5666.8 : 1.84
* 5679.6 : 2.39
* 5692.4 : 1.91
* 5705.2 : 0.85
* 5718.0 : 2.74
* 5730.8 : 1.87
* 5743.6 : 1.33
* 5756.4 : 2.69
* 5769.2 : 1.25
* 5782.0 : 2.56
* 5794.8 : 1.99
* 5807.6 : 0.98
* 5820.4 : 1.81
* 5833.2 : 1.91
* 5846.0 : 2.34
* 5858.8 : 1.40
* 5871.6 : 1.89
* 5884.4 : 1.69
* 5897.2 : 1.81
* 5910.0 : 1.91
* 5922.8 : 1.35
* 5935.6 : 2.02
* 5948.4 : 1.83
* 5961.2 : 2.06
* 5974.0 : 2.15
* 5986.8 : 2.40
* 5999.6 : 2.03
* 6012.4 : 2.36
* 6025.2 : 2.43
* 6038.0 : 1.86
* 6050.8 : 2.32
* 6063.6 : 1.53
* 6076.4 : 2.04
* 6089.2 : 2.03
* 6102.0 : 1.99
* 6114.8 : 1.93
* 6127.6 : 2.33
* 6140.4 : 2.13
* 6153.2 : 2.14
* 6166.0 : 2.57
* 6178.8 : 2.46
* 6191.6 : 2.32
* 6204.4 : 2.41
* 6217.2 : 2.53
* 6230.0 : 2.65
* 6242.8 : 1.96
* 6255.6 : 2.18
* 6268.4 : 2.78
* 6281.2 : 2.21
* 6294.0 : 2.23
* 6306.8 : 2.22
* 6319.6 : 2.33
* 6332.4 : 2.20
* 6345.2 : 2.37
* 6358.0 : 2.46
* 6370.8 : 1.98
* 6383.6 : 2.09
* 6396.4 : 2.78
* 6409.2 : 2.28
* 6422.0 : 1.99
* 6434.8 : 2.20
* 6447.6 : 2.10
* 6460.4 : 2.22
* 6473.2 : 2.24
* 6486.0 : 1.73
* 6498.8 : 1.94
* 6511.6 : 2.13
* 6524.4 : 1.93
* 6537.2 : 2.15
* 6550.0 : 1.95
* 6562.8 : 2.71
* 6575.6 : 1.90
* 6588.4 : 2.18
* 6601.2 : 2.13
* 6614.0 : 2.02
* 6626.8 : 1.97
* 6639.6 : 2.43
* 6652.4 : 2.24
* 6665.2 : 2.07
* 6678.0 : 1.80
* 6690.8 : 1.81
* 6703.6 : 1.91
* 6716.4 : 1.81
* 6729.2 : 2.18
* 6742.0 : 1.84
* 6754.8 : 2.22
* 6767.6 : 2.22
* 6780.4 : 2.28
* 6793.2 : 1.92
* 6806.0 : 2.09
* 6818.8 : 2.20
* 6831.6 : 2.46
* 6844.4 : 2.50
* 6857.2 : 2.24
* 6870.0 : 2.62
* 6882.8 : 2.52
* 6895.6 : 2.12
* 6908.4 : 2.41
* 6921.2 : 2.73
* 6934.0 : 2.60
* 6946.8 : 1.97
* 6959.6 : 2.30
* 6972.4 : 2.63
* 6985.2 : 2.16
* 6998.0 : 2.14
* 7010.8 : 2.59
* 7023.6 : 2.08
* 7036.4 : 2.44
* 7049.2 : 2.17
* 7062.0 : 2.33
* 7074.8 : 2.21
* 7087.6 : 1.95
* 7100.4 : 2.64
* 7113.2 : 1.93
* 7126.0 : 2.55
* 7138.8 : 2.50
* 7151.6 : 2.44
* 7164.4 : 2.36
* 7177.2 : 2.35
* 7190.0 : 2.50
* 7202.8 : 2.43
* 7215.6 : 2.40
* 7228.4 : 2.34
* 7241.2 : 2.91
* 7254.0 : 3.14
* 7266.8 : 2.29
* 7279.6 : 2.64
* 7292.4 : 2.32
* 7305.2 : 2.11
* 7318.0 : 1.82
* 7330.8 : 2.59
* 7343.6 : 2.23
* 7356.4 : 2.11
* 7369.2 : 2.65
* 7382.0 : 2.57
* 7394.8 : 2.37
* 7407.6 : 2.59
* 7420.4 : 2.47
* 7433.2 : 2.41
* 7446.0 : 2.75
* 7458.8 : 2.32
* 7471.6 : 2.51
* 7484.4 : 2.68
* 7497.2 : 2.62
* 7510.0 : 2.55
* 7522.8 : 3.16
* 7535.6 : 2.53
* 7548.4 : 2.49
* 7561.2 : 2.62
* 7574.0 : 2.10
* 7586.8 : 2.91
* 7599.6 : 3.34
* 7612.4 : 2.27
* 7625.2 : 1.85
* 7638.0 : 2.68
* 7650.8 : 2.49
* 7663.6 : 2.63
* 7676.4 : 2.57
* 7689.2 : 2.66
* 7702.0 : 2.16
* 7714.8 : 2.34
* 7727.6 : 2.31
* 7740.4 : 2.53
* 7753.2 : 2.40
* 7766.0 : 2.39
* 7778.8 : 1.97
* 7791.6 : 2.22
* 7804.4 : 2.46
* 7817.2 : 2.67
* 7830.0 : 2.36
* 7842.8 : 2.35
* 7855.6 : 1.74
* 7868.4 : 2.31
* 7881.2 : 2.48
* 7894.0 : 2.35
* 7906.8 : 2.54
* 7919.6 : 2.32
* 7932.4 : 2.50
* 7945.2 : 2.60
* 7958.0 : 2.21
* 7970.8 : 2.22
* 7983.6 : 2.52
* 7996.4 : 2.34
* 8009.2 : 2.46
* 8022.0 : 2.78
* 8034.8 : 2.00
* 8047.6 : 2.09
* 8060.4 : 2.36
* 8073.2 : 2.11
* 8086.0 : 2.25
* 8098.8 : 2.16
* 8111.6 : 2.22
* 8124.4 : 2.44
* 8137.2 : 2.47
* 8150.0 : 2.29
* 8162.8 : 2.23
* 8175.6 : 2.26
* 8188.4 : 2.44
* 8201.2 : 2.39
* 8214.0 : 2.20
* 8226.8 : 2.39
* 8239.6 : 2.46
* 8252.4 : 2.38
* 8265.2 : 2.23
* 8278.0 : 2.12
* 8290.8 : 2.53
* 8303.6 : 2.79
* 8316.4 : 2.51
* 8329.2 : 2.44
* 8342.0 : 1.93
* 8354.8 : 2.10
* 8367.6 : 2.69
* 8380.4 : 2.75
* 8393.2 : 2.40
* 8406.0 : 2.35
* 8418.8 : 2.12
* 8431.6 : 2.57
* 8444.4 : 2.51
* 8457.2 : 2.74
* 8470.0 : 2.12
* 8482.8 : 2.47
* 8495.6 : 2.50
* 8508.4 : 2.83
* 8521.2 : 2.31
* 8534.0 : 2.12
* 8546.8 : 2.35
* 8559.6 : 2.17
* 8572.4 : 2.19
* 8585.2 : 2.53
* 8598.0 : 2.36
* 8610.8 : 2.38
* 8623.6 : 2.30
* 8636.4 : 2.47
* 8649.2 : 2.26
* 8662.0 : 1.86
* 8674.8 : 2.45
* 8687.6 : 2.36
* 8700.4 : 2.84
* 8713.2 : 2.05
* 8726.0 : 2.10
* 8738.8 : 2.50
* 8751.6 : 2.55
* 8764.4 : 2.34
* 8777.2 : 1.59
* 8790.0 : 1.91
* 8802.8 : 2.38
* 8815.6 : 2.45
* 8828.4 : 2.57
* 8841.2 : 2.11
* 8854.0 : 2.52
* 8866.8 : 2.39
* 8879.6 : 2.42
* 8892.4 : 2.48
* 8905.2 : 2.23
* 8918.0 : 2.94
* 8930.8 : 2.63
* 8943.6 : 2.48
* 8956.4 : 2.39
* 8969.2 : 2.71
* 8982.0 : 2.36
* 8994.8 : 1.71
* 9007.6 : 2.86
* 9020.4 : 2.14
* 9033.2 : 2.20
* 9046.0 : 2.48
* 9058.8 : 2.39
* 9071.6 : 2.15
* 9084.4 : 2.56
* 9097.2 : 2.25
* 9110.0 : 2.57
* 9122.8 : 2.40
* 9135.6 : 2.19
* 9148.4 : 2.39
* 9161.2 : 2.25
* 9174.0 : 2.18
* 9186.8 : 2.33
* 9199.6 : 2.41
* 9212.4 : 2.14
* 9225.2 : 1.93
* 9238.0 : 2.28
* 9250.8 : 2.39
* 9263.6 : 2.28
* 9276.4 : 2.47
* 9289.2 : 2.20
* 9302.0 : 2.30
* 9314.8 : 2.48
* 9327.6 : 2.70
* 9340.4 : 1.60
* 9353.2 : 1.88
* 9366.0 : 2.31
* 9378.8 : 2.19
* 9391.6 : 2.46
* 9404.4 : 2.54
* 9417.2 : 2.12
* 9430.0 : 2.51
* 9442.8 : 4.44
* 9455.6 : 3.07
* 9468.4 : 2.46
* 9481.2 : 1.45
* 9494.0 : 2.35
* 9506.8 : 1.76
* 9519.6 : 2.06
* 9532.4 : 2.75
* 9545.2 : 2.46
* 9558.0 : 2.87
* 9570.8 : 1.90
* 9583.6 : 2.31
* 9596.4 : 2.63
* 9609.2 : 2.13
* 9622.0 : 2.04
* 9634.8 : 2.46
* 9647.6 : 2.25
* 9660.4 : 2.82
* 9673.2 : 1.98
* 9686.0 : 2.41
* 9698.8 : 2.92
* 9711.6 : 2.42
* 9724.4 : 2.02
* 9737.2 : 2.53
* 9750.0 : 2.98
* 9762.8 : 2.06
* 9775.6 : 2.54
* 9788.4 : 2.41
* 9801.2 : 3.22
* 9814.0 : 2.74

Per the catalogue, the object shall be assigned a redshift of 0.29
